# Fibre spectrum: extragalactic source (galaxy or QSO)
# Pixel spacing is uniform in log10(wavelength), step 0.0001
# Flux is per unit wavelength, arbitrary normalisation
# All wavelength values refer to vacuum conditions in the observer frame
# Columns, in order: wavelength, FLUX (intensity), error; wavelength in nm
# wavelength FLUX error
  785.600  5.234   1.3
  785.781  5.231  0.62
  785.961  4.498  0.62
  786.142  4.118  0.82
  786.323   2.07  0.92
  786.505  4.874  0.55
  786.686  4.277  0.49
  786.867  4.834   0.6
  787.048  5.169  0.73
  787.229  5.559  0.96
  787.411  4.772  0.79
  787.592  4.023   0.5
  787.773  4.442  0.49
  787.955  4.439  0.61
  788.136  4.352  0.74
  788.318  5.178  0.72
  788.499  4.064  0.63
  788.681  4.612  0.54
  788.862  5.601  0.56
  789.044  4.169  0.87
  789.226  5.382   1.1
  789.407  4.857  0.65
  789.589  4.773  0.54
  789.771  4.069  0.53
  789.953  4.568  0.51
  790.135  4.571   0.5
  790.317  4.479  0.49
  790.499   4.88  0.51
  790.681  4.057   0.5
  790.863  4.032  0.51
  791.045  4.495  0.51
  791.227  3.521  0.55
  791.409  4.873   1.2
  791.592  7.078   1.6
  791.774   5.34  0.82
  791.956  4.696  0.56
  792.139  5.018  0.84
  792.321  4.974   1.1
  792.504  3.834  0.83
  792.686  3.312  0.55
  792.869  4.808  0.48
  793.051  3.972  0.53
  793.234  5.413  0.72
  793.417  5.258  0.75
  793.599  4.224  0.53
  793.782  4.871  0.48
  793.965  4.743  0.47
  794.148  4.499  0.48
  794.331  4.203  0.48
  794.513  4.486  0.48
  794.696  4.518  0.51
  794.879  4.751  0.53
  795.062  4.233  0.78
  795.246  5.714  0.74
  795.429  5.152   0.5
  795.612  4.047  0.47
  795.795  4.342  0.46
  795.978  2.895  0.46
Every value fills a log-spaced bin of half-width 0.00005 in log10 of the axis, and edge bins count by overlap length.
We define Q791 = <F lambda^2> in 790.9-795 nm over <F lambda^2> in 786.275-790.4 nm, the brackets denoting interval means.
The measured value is 1.0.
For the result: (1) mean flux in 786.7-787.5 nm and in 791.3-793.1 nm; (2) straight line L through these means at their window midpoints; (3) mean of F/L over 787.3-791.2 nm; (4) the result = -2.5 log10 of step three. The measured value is 0.08 mag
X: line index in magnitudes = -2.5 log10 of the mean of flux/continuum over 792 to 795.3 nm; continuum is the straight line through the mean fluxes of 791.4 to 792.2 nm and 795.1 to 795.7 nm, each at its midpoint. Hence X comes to 0.13 mag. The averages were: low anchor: 5.46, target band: 4.59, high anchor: 4.91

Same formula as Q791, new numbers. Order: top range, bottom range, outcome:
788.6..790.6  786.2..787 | 1.17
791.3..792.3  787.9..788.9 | 1.15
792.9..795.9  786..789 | 1.05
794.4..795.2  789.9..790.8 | 1.03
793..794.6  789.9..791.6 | 1.03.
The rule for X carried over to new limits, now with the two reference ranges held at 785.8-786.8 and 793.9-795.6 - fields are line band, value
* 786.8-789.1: -0.128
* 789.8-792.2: -0.073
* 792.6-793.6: 0.006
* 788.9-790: -0.093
